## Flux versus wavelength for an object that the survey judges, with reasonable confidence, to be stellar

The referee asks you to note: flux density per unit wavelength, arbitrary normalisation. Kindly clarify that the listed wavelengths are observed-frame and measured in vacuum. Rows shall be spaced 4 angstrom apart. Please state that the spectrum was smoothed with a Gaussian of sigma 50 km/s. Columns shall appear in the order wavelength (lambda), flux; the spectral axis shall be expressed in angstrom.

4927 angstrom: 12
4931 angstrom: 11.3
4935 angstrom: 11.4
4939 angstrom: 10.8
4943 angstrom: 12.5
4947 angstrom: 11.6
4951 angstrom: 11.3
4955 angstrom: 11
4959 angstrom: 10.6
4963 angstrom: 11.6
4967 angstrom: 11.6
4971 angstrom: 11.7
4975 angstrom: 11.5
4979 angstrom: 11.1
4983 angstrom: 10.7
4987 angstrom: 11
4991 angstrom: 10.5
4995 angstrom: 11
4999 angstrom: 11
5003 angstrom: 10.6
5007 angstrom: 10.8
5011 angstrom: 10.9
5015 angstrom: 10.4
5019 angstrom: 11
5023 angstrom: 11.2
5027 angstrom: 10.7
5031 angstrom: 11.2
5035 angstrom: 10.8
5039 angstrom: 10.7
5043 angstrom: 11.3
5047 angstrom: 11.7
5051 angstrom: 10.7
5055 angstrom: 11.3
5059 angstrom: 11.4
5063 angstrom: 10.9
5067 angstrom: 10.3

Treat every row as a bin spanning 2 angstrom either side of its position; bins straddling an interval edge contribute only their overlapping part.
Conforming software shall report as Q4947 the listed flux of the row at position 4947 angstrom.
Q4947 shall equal 11.6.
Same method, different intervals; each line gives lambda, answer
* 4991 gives 10.5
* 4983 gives 10.7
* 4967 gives 11.6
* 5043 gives 11.3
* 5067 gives 10.3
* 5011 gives 10.9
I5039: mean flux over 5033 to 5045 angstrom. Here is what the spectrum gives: 10.9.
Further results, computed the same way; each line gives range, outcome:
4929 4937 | 11.4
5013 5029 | 10.8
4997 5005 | 10.8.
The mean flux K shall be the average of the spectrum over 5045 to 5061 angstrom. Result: 11.3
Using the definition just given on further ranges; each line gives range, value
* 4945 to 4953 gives 11.4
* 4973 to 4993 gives 11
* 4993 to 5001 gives 11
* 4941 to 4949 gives 12.1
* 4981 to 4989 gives 10.8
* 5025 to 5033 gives 10.9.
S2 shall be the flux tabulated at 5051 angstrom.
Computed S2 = 10.7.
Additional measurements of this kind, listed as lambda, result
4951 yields 11.3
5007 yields 10.8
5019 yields 11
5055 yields 11.3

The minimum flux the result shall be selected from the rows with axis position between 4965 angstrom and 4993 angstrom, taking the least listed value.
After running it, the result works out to 10.5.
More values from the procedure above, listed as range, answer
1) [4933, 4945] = 10.8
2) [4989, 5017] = 10.4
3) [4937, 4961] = 10.6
